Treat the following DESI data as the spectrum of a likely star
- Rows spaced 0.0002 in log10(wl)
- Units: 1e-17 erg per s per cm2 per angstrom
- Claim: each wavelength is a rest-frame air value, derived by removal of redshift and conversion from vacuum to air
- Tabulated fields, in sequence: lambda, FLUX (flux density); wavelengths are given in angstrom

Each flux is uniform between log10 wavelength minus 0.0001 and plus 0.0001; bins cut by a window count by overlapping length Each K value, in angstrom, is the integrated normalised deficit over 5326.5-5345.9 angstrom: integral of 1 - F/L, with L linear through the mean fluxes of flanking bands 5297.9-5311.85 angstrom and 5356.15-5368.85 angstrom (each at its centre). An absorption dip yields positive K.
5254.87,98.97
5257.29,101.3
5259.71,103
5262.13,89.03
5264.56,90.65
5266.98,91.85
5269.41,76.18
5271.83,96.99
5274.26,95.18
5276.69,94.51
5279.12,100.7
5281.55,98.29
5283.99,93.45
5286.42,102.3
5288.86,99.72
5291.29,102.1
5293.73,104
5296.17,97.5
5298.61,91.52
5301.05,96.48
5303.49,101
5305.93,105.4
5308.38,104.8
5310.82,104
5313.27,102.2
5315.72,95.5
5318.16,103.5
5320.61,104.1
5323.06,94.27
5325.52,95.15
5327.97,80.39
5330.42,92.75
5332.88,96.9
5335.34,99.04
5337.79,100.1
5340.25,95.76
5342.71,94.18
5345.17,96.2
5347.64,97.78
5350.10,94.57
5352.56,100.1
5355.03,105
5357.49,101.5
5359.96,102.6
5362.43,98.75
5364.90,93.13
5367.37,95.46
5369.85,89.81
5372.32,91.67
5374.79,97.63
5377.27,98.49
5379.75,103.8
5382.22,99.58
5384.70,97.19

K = 0.98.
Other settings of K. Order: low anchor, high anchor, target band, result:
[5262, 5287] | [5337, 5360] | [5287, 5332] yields -1.3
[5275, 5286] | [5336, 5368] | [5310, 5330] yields 0.1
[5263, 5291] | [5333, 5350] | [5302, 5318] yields -1.0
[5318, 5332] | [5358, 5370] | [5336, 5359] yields -0.6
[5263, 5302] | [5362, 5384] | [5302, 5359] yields -1.4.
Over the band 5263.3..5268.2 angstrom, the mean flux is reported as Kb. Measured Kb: 91.1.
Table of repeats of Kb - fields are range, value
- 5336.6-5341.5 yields 97.9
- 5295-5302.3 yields 95.2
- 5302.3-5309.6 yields 104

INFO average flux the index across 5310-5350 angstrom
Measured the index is 96.8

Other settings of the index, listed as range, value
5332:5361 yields 98.7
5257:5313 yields 97.4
